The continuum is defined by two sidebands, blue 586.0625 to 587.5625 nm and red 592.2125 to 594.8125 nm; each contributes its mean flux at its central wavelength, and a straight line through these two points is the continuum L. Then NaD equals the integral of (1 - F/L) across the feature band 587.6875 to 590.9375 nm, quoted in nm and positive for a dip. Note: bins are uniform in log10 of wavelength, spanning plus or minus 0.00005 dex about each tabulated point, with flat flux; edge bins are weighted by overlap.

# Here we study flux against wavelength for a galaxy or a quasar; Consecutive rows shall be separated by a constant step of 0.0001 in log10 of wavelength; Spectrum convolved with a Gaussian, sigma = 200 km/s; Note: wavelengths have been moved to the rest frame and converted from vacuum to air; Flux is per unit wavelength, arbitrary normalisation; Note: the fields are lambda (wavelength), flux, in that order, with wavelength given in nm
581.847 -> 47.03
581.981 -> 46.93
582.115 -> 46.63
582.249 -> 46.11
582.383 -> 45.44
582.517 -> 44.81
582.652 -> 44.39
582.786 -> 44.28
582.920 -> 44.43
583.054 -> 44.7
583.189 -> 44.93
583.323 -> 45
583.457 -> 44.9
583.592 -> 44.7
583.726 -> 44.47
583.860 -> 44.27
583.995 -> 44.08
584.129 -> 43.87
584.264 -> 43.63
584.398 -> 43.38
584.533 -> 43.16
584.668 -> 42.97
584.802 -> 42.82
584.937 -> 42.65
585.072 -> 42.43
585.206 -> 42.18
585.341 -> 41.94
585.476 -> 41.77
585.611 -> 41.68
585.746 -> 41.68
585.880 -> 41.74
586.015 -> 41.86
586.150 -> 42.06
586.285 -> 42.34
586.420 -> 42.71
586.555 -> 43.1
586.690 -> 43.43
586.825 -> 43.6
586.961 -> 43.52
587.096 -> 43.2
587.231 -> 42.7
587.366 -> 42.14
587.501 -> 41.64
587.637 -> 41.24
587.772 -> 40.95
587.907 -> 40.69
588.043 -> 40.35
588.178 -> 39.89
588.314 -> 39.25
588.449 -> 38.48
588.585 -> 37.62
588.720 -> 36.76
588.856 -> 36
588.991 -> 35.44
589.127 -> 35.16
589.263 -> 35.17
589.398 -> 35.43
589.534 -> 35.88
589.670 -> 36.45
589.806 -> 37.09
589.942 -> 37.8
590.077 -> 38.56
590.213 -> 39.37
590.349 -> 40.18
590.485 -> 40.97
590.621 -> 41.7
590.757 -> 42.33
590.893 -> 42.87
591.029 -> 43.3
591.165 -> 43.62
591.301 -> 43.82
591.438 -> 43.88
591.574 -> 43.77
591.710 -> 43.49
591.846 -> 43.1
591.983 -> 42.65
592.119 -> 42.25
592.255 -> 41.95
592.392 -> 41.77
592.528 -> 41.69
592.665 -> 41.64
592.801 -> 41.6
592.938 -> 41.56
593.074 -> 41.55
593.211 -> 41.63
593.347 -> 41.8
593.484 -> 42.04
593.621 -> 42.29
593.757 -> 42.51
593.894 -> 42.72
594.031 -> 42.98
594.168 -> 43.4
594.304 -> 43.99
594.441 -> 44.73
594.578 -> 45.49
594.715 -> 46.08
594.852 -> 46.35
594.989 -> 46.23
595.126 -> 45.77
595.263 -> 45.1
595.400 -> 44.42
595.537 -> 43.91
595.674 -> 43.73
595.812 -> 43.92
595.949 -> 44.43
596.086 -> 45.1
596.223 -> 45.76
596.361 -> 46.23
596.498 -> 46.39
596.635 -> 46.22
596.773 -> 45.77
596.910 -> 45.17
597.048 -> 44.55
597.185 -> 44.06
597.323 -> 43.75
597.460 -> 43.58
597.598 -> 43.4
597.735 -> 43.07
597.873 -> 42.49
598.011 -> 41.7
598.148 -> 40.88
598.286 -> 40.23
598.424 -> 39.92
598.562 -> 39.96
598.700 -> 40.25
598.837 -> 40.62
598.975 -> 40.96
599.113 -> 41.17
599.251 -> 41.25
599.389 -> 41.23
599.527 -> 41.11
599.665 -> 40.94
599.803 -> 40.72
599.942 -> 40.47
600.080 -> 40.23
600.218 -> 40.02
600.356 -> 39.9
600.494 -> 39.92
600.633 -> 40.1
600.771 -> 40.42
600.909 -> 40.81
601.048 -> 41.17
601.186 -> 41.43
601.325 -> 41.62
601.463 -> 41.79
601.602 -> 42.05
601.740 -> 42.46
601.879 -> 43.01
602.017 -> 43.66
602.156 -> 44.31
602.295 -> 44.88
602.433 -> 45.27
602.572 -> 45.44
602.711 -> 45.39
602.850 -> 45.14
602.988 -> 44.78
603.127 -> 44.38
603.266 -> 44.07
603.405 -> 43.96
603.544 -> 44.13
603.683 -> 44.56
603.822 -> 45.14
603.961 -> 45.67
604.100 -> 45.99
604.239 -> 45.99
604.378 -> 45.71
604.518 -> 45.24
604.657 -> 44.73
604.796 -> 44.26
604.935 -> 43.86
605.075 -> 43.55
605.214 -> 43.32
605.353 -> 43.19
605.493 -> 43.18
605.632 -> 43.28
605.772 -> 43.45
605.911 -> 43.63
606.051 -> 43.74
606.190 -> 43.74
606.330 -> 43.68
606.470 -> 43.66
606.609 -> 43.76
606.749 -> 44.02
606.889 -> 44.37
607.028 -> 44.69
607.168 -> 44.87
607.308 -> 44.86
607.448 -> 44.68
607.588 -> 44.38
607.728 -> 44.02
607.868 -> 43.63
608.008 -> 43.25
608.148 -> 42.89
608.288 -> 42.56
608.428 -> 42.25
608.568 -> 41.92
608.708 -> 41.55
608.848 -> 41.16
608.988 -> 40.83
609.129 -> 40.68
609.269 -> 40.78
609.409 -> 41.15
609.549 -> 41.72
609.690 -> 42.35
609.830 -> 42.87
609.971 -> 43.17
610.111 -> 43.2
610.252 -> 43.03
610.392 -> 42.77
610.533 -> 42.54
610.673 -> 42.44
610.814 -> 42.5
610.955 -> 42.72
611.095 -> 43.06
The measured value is 0.324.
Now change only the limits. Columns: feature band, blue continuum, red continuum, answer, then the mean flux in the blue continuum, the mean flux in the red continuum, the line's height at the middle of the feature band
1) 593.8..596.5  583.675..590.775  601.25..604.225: -0.142 nm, 40.8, 44.2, 42.5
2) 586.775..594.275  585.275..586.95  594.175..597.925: 0.456 nm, 42.4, 44.8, 43.4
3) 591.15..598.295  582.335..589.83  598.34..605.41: -0.233 nm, 41.6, 42.7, 42.2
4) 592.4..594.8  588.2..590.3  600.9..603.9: -0.217 nm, 37.1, 43.7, 39.2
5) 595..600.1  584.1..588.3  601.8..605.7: 0.082 nm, 42.2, 44.5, 43.7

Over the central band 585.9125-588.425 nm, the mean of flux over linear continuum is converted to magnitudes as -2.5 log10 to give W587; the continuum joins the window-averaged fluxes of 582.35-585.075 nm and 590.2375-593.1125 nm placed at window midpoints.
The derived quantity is 0.04 mag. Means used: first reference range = 44.1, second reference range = 42.3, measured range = 41.9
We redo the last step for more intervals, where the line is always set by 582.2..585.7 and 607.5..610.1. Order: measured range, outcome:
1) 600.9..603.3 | -0.02 mag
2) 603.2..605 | -0.06 mag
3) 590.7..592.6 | 0.01 mag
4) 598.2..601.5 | 0.06 mag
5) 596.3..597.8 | -0.04 mag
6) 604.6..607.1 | -0.03 mag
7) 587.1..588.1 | 0.05 mag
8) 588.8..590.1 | 0.20 mag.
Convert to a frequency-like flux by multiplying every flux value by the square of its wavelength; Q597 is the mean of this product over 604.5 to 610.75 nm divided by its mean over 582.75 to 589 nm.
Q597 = 1.1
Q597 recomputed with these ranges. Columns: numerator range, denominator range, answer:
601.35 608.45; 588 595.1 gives 1.12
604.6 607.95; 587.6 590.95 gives 1.20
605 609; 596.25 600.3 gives 1.06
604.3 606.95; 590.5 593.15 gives 1.08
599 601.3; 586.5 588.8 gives 1.03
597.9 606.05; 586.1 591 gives 1.12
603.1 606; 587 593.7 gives 1.15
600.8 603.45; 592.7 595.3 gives 1.02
